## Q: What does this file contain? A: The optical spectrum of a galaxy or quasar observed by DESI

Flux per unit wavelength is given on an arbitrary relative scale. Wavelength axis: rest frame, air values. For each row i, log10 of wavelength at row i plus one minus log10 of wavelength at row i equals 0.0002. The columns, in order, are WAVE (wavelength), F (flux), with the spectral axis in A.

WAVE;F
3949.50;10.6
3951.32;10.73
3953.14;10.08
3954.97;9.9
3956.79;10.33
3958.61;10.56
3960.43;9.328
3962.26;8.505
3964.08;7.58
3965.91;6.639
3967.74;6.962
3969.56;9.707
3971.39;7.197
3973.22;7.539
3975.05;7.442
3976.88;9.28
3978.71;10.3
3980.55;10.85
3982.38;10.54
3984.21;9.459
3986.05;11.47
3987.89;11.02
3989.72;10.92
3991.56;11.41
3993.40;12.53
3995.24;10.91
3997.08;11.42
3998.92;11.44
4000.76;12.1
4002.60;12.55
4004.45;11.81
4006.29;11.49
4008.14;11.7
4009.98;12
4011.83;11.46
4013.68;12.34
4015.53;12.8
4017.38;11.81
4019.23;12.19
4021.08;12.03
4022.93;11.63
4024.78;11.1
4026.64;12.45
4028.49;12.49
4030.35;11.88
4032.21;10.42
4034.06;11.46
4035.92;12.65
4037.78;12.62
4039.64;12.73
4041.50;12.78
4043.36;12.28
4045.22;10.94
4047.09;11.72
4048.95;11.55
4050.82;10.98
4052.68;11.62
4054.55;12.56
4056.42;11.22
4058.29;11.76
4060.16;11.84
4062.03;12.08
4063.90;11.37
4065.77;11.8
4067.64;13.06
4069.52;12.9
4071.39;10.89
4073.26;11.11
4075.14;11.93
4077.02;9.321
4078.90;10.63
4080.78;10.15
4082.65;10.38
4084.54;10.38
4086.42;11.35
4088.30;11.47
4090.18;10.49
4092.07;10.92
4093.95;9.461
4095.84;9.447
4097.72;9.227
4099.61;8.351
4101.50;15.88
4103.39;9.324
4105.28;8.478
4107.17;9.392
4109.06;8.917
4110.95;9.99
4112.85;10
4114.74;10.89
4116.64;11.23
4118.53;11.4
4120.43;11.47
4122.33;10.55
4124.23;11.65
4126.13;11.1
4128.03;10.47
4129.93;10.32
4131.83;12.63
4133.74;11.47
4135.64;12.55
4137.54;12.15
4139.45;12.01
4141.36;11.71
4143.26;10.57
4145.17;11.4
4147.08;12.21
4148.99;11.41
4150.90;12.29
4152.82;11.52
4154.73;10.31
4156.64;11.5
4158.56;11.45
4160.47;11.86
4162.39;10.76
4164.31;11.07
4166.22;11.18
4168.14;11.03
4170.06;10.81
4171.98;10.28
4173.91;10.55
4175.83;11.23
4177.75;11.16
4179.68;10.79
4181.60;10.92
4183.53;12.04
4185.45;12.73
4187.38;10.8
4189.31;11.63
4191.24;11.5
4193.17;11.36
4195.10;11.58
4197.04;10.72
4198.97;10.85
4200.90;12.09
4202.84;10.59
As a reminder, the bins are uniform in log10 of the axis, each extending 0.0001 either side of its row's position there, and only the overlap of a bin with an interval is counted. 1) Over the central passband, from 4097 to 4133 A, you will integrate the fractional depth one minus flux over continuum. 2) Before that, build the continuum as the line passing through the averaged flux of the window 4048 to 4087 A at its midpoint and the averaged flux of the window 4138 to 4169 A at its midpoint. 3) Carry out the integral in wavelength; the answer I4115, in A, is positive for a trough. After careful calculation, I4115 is 2.5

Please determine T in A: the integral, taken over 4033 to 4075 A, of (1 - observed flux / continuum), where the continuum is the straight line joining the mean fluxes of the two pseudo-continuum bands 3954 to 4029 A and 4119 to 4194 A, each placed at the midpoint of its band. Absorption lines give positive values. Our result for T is -3.91 A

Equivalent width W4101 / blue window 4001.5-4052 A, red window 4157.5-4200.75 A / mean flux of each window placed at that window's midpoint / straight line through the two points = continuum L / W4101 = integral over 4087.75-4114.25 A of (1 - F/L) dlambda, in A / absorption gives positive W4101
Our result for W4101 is 3.4 A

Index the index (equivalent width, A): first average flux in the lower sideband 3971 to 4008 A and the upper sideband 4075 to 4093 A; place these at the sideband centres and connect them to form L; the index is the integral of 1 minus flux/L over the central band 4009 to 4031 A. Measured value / -2.8 A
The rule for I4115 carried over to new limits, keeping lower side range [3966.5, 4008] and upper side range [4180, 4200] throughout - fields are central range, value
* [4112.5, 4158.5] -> -1.1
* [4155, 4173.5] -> 0.3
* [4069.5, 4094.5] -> 0.2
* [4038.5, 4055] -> -1.9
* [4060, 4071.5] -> -1.4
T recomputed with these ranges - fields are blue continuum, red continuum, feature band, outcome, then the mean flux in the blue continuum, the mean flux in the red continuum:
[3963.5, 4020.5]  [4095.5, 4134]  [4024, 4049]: -3.2 A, 10.6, 10.6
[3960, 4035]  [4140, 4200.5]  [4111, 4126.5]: 0.2 A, 10.7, 11.3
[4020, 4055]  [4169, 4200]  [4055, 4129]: 5.0 A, 11.9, 11.2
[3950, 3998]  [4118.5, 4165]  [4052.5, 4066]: -1.5 A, 9.72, 11.4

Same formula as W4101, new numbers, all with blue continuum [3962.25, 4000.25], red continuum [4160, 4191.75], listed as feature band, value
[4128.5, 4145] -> -1.12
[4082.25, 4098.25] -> 0.25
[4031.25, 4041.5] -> -1.93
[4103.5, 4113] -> 1.23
